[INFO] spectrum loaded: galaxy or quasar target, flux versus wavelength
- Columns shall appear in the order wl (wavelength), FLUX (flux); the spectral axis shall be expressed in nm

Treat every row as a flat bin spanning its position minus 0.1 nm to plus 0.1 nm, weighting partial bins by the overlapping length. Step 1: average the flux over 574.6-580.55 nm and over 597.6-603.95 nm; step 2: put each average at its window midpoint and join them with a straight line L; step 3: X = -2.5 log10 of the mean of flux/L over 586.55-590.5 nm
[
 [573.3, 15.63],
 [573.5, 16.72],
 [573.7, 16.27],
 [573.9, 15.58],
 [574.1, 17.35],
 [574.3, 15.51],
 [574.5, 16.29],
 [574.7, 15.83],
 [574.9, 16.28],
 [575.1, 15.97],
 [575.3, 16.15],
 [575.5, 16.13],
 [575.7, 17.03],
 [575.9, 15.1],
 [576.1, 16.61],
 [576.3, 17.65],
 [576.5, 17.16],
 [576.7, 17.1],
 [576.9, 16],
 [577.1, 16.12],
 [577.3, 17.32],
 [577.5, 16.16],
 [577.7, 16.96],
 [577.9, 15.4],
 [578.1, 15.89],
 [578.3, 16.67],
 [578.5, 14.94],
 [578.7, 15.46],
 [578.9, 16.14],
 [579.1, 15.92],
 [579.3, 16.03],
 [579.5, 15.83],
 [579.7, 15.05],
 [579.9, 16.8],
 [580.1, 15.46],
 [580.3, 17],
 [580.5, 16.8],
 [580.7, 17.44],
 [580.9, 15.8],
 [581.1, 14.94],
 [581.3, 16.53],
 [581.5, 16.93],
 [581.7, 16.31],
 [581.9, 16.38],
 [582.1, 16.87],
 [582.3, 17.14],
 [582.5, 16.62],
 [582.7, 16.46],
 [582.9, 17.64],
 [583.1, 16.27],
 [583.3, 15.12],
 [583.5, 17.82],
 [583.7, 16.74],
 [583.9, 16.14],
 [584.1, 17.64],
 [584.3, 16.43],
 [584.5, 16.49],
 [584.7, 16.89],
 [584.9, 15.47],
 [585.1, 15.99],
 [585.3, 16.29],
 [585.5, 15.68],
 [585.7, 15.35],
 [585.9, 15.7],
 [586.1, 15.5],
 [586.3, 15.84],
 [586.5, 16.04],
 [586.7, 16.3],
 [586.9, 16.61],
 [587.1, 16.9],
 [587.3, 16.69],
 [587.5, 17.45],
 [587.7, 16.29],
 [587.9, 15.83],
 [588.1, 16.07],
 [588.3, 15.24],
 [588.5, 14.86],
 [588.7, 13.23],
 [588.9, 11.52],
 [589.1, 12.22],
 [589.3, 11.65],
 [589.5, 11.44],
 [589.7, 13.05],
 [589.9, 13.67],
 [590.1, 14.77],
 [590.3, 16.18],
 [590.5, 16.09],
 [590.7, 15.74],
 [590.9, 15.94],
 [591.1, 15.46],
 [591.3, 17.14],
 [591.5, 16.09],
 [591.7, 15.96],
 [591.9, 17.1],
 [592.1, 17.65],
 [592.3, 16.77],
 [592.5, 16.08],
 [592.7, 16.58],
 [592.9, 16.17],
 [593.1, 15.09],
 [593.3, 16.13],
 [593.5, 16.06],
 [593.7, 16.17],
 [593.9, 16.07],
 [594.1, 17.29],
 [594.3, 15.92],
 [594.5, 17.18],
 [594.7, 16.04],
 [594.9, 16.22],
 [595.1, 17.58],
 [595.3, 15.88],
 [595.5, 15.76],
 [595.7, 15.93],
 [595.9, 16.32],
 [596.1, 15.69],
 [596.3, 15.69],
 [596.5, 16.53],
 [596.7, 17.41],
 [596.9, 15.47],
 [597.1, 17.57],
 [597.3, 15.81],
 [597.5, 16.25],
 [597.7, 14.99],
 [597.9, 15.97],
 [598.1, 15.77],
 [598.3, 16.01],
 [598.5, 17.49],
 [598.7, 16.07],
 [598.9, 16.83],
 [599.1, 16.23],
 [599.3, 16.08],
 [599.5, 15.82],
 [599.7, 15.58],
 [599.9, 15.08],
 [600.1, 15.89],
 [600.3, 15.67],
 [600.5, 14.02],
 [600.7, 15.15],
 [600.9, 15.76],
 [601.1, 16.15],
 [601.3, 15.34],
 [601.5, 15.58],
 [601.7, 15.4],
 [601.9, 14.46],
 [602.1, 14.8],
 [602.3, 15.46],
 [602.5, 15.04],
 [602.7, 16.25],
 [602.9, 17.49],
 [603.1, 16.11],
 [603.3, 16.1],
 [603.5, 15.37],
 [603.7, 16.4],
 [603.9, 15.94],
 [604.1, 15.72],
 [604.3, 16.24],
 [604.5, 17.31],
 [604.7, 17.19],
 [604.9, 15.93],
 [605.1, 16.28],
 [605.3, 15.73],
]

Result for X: 0.09 mag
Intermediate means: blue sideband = 16.2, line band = 14.8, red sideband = 15.8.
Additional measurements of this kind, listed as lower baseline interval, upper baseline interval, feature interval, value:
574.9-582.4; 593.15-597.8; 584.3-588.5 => 0.01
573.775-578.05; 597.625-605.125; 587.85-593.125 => 0.07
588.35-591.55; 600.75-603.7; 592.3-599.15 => -0.09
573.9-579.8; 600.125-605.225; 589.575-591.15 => 0.07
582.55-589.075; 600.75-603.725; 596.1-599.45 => -0.03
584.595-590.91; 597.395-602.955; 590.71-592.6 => -0.07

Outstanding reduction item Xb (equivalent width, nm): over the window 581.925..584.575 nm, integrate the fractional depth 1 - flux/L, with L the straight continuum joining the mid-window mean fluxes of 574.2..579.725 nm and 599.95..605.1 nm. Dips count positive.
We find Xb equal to -0.103 nm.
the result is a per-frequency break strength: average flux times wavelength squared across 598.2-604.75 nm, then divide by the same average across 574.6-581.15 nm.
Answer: 1.1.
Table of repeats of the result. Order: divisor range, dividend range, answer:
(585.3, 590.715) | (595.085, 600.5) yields 1.10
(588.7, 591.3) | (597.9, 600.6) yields 1.16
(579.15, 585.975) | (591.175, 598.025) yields 1.04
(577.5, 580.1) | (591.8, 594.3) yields 1.08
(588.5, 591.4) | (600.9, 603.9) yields 1.16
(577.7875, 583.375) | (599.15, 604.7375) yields 1.04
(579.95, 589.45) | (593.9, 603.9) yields 1.05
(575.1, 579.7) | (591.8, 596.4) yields 1.06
